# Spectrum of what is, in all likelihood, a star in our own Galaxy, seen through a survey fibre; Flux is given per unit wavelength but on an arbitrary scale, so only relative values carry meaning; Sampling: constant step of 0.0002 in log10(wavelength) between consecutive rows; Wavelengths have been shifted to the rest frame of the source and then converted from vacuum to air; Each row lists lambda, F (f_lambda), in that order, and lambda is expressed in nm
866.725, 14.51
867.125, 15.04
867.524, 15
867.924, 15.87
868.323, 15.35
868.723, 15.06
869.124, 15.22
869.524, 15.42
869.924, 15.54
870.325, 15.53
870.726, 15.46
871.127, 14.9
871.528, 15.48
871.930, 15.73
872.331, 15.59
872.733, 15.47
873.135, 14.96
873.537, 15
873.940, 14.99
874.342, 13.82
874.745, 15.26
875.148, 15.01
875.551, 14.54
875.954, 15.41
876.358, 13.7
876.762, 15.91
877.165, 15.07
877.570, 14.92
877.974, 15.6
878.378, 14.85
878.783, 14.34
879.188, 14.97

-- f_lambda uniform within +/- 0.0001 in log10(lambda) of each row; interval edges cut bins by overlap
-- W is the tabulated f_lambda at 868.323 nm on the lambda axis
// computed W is 15.35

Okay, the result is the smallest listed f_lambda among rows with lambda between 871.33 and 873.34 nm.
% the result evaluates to 14.96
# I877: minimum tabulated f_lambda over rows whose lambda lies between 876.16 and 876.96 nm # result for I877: 13.7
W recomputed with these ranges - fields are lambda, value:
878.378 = 14.85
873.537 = 15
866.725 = 14.51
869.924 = 15.54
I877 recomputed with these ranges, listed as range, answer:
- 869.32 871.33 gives 14.9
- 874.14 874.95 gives 13.82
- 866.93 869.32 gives 15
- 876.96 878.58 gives 14.85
